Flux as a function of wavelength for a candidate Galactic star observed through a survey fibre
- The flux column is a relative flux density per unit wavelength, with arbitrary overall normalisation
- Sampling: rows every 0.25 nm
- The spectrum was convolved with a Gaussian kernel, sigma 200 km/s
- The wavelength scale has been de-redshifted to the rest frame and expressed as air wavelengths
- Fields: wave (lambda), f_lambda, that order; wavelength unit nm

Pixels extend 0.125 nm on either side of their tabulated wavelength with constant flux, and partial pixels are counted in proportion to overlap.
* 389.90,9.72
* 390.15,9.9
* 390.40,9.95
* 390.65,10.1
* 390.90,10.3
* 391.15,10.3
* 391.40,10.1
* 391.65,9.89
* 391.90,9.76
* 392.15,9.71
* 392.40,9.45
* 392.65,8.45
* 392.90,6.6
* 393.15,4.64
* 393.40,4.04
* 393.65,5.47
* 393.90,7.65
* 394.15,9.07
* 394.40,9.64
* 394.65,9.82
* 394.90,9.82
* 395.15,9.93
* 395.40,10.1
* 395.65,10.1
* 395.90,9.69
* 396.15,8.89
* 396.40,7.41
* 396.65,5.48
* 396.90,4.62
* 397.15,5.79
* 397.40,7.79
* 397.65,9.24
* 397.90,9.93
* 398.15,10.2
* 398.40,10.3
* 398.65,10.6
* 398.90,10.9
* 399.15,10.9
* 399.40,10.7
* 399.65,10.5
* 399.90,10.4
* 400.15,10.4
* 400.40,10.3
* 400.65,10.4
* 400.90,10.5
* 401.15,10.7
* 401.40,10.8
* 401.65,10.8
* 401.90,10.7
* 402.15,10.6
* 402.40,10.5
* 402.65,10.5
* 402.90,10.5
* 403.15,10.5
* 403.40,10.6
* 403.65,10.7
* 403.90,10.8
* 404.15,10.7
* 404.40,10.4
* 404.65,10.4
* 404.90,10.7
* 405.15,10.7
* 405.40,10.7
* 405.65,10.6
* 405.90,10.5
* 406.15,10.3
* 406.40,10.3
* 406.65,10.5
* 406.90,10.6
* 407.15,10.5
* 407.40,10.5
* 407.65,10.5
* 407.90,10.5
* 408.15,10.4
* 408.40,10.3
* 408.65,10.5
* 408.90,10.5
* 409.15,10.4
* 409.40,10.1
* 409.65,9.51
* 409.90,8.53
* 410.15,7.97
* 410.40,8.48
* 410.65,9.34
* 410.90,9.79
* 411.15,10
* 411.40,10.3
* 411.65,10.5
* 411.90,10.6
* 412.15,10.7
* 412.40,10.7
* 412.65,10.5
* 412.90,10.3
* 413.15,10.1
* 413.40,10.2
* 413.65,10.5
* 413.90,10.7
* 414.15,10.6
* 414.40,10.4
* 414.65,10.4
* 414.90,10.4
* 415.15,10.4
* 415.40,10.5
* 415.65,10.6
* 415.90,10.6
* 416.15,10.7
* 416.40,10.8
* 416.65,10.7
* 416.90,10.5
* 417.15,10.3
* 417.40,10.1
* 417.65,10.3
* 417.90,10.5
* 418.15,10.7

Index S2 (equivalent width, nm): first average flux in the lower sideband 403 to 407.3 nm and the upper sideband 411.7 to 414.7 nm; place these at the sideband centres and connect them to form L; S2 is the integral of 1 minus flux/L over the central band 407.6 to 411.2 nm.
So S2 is 0.256 nm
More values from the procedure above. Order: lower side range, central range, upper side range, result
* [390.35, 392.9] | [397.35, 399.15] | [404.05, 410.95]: -0.028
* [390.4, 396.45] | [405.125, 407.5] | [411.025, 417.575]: -0.163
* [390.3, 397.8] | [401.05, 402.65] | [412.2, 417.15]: -0.249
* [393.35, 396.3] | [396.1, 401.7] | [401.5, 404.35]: 0.175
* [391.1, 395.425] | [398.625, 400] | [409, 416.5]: -0.252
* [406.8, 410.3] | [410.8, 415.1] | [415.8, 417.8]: -0.046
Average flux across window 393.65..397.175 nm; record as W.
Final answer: 8.4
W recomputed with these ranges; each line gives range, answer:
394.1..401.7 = 9.53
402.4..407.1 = 10.6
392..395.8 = 8.32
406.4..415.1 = 10.2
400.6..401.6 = 10.6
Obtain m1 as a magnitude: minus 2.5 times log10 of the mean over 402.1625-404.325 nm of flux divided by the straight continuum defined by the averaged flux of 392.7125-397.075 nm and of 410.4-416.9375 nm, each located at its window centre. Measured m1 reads -0.18 mag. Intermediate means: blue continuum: 7.81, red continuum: 10.4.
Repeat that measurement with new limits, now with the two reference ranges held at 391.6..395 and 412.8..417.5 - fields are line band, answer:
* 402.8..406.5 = -0.14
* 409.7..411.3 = 0.10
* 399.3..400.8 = -0.18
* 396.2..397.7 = 0.26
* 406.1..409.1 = -0.09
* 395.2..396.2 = -0.17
